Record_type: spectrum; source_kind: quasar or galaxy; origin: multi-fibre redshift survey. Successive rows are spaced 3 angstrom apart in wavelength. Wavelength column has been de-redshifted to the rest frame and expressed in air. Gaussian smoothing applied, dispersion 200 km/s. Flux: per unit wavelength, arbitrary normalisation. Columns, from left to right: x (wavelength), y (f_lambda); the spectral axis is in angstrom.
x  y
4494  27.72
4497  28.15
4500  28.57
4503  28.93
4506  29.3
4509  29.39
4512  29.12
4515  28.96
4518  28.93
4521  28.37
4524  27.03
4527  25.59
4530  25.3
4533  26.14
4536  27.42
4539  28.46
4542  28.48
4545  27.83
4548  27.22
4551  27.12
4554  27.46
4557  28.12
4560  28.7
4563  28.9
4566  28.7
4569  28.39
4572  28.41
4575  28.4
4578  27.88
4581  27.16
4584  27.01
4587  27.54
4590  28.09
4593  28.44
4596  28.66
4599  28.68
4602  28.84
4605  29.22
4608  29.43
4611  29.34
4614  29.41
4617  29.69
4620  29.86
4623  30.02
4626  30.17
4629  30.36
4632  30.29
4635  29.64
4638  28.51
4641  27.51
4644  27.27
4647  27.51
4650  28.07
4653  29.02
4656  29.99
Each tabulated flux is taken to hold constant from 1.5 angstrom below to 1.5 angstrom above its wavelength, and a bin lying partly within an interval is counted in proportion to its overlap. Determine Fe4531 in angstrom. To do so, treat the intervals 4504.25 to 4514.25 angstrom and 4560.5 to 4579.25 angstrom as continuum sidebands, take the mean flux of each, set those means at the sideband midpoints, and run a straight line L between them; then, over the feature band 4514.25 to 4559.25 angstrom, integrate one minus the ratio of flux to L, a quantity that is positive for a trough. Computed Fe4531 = 2.2 angstrom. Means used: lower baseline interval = 29.2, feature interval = 27.5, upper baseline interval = 28.5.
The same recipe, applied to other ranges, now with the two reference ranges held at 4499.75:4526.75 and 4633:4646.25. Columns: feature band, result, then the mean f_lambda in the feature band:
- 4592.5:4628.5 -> -1.3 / 29.4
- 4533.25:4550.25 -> 0.5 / 27.7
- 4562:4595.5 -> 0.4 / 28.1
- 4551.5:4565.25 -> 0.1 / 28.2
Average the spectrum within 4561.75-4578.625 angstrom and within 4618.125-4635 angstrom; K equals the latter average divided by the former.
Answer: 1.06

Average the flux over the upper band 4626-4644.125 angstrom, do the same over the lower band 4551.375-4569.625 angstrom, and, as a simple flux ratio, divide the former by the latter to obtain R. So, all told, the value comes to 1.03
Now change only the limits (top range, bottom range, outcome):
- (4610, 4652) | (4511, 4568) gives 1.05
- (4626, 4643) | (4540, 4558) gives 1.06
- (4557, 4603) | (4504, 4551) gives 1.02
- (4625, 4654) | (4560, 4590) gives 1.03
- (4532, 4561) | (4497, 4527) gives 0.97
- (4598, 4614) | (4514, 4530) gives 1.06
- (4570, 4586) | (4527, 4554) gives 1.02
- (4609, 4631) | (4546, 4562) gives 1.07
